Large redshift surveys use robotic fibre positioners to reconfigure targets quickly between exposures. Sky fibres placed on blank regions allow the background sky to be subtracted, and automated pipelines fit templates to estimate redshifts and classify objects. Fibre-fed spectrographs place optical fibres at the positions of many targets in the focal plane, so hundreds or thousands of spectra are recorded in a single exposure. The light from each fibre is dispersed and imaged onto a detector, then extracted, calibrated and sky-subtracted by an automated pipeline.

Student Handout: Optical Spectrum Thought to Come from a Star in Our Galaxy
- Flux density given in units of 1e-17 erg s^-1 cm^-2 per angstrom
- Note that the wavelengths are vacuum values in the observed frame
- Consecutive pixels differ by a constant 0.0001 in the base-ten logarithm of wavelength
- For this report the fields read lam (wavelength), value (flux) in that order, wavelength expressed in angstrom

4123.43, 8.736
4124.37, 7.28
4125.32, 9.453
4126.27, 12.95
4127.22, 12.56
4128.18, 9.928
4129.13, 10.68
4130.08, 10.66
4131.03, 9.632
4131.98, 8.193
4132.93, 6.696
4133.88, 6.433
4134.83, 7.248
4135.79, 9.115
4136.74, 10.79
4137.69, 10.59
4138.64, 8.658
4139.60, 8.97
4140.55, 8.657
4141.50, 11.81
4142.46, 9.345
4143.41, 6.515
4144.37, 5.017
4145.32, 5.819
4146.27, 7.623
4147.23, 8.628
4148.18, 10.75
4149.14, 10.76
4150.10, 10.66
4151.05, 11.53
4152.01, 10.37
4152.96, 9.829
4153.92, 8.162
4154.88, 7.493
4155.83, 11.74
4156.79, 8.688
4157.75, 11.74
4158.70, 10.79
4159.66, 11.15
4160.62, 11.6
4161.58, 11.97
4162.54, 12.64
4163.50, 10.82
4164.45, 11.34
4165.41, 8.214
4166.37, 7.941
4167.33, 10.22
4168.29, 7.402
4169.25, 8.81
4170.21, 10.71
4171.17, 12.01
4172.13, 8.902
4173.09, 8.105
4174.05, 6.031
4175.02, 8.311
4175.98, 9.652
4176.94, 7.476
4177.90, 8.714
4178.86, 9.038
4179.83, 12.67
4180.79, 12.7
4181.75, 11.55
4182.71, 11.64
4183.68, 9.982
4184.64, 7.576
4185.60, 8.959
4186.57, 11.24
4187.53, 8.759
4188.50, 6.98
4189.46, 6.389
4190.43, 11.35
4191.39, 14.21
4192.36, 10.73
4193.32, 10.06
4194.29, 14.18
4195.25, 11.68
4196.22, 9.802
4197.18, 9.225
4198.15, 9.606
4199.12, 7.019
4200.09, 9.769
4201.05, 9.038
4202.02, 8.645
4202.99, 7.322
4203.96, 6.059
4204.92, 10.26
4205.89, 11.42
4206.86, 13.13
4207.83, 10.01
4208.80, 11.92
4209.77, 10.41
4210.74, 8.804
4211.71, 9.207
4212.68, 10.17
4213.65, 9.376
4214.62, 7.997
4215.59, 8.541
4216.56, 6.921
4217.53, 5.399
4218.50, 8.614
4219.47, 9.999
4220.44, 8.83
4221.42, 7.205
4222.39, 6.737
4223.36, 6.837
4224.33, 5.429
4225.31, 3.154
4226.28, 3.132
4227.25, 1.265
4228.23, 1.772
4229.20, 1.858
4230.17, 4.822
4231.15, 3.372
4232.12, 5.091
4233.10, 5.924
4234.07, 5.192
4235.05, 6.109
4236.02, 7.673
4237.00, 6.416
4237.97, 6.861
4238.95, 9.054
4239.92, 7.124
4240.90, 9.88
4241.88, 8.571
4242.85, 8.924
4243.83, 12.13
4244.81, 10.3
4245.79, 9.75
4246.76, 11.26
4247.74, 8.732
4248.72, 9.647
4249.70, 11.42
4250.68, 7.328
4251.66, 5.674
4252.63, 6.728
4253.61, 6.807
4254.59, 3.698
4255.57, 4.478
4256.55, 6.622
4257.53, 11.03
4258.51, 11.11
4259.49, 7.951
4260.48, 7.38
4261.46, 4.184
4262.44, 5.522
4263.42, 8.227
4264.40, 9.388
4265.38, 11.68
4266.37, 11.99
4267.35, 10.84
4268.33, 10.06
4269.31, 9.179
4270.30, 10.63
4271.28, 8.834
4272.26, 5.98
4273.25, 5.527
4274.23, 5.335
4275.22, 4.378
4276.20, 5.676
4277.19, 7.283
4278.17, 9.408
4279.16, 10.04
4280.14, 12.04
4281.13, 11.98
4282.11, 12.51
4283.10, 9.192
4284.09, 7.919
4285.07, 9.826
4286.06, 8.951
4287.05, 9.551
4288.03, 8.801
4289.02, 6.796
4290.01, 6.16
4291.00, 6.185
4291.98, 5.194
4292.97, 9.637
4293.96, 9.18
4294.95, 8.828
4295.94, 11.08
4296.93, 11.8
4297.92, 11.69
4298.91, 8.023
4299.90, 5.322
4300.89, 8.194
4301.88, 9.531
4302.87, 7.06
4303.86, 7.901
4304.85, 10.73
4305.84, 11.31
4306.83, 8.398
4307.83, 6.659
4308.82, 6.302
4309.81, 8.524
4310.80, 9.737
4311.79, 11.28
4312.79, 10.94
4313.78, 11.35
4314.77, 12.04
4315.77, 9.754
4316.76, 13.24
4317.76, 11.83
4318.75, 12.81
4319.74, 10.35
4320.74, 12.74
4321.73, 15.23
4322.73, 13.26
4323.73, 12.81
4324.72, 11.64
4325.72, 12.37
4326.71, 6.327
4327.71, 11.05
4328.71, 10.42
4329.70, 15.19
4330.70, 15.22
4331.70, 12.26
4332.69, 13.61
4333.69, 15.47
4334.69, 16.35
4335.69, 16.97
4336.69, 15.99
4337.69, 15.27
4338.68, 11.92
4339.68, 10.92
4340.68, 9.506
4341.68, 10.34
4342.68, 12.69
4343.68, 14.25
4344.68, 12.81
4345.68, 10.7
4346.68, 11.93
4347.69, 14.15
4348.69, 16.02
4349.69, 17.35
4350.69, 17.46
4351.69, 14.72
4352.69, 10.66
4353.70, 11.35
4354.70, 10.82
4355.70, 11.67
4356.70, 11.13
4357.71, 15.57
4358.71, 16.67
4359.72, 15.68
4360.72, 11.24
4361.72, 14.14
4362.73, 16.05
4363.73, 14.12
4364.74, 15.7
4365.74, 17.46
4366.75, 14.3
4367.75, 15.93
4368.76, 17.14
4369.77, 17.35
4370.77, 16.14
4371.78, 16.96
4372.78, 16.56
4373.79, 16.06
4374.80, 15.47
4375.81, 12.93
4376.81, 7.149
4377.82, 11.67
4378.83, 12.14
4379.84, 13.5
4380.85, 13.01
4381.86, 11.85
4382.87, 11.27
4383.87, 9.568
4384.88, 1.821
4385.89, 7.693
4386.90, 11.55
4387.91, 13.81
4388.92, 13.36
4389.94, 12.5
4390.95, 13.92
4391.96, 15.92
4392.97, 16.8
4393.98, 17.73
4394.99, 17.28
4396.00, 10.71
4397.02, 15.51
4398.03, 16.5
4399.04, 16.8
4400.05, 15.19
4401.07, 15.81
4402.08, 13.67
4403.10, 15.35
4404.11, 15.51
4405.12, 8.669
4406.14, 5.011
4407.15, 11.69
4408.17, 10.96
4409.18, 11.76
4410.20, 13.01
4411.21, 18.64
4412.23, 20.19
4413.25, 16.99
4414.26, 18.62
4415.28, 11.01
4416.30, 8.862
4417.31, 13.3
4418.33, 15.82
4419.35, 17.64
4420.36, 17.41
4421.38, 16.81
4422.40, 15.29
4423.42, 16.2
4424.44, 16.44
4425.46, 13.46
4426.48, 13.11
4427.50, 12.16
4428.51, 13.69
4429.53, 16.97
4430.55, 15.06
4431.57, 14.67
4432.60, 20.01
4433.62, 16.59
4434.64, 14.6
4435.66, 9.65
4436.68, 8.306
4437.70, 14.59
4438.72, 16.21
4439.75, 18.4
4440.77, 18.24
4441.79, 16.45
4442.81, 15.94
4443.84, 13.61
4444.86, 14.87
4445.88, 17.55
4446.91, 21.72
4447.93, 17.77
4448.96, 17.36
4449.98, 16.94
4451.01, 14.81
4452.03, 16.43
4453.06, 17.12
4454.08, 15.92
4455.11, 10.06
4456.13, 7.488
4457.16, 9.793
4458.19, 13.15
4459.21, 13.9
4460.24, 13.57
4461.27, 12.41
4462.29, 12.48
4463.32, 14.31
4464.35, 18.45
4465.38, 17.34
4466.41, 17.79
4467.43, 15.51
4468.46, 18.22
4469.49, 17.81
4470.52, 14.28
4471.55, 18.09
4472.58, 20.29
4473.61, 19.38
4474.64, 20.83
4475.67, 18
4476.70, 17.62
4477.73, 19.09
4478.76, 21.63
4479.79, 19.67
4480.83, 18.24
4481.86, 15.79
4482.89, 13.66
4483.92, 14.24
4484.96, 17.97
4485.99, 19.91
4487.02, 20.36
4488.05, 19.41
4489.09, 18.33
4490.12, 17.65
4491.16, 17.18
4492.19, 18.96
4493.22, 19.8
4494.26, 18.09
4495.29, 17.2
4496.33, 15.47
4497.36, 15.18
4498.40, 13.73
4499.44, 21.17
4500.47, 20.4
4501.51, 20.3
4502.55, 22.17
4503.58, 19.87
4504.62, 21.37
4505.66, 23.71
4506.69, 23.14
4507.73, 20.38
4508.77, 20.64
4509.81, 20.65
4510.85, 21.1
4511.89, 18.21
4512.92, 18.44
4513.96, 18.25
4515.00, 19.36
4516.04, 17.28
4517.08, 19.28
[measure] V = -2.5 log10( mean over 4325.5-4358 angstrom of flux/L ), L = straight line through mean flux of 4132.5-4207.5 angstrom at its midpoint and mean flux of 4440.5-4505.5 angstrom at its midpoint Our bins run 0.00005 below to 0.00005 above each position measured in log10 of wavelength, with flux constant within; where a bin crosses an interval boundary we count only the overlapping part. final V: 0.06 mag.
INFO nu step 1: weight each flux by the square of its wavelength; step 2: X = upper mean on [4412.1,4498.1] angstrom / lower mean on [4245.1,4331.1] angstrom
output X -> 1.9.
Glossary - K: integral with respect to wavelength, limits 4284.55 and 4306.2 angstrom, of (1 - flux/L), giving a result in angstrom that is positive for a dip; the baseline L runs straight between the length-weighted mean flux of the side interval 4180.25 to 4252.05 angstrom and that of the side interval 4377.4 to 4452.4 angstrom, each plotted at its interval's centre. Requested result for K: 4.2 angstrom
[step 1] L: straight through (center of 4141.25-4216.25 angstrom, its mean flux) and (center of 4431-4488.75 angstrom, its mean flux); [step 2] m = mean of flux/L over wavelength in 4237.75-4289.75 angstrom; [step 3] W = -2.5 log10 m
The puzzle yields 0.33 mag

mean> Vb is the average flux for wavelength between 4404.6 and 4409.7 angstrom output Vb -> 9.64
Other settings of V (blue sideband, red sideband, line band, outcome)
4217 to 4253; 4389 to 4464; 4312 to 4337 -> -0.20 mag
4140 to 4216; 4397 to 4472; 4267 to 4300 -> 0.34 mag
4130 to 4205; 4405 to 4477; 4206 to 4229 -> 0.35 mag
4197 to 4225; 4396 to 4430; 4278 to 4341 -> 0.09 mag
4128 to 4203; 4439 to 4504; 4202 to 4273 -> 0.40 mag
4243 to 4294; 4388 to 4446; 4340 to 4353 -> -0.13 mag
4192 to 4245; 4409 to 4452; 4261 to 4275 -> 0.17 mag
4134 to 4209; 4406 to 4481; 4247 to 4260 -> 0.41 mag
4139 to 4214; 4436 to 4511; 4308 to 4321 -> 0.23 mag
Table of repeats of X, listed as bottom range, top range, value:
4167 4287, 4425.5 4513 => 2.24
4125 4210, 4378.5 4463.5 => 1.65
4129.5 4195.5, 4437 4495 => 1.99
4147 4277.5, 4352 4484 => 1.88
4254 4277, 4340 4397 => 1.82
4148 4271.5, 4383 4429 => 1.73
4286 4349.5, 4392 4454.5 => 1.44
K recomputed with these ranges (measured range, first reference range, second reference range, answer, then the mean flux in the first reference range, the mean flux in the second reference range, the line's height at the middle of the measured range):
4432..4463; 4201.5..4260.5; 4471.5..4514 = 3.87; 7.66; 19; 17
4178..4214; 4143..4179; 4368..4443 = 0.25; 9.41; 14.2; 10.1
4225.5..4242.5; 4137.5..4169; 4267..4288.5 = 6.65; 9.61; 8.8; 9.09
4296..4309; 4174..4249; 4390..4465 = 2.69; 8.49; 14.8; 11.1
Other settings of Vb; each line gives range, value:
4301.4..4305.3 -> 8.79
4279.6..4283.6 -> 11.4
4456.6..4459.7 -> 12.2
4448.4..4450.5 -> 17.1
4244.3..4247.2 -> 10.4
